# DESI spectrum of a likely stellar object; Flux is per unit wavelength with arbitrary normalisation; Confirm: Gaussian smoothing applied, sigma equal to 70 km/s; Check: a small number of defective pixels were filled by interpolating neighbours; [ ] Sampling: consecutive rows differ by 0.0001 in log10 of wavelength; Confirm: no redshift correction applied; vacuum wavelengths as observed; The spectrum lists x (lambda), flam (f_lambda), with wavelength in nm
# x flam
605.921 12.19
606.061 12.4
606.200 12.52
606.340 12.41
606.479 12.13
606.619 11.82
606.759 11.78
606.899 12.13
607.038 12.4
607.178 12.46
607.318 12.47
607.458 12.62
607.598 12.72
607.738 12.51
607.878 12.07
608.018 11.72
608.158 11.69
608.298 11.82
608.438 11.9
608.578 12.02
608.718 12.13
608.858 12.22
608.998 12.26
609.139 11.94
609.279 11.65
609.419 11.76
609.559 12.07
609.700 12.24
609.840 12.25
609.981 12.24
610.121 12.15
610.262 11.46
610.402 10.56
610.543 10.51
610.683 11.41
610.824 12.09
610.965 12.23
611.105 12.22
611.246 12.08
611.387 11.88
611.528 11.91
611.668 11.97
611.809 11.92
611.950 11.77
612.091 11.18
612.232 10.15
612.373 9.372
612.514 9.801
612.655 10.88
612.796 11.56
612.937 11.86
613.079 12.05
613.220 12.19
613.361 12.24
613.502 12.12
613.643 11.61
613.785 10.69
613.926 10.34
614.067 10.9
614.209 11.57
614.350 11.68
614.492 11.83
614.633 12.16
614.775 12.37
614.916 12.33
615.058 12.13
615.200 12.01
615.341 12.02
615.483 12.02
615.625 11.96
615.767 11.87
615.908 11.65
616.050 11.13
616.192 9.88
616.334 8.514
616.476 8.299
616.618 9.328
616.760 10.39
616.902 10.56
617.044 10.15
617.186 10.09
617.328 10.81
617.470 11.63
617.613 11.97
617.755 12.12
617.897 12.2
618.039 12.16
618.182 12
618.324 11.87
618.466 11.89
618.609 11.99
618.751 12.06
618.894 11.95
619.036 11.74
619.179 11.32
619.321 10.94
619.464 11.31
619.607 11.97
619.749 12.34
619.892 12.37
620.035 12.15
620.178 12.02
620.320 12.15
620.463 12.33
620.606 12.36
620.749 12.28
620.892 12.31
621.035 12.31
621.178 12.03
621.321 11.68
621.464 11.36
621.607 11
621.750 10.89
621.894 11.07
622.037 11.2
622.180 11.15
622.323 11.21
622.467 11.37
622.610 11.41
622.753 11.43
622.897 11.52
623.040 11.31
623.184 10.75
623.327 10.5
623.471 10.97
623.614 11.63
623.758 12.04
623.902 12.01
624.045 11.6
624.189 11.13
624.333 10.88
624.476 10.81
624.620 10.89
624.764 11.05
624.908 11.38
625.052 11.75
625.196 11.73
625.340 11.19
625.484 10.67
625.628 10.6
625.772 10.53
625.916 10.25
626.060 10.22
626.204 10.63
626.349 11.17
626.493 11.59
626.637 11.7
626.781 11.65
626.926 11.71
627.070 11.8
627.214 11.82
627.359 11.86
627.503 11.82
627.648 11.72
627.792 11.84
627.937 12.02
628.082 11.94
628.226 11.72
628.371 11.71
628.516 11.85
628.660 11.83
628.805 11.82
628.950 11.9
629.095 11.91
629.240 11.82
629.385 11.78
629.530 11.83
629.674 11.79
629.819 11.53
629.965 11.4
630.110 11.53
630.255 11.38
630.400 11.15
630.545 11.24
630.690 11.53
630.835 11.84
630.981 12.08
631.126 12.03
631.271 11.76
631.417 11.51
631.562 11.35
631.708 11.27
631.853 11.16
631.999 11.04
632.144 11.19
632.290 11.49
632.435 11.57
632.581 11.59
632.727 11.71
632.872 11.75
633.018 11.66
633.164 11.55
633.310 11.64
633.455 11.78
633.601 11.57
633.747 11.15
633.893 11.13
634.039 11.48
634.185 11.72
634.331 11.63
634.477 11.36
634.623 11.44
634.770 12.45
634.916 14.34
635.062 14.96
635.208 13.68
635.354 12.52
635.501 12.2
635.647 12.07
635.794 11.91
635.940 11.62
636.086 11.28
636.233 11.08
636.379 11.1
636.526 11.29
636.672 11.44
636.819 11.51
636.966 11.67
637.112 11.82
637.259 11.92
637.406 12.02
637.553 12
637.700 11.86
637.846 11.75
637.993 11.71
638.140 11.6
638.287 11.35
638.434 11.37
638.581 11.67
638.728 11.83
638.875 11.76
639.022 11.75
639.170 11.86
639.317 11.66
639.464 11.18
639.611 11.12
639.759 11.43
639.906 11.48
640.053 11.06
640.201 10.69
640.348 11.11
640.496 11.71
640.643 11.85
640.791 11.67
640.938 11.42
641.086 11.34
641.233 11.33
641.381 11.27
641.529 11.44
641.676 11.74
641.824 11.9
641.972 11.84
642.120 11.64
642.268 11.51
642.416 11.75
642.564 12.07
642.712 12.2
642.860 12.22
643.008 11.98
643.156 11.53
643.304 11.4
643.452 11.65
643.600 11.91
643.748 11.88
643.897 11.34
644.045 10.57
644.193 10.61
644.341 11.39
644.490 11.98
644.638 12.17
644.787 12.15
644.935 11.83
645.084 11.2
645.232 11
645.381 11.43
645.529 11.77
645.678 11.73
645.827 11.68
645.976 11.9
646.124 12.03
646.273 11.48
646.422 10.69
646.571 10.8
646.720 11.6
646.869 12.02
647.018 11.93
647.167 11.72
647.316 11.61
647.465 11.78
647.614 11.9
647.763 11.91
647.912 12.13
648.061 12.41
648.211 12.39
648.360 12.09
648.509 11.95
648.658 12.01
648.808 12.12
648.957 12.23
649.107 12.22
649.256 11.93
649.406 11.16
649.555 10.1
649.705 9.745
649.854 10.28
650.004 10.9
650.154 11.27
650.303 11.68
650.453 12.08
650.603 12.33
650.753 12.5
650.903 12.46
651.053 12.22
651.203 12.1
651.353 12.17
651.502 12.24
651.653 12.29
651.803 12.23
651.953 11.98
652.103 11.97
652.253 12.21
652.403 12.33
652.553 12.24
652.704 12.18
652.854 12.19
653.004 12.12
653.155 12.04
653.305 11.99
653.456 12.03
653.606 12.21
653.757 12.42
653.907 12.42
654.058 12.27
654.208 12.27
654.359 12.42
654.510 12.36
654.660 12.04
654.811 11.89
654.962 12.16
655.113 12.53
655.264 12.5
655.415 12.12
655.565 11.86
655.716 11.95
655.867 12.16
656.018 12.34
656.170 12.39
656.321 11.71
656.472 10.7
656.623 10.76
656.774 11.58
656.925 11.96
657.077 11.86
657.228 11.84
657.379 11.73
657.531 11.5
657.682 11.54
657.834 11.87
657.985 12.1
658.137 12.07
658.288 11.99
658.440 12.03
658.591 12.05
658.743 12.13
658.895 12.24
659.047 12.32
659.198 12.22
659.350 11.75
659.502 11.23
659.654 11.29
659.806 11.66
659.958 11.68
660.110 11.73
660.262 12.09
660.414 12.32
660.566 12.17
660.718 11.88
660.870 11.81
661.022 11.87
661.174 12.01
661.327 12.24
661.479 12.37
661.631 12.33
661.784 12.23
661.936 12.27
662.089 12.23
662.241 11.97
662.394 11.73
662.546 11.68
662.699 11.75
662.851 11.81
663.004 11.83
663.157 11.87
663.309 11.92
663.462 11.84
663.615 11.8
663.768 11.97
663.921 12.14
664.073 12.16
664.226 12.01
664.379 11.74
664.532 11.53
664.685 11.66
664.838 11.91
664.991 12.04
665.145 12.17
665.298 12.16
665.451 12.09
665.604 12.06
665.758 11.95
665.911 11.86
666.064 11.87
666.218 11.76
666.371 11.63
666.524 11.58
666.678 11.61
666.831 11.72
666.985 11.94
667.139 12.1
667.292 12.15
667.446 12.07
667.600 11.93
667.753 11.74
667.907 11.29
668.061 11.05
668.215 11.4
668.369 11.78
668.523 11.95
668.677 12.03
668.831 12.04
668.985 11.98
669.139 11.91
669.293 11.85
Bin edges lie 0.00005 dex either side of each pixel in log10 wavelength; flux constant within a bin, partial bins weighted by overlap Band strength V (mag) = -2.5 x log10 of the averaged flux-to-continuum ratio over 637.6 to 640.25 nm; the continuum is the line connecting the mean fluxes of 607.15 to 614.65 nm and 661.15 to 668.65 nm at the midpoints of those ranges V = 0.027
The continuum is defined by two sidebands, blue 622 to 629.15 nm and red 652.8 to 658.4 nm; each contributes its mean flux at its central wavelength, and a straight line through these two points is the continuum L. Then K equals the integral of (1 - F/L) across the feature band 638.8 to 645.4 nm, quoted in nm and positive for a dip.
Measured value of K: 0.092 nm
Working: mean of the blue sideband 11.4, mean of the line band 11.6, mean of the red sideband 12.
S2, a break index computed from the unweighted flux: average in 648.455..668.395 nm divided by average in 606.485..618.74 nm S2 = 1.03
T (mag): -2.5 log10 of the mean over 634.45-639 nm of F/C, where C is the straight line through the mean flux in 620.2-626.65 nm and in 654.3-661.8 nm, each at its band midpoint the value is -0.04 mag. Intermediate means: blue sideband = 11.3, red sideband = 11.9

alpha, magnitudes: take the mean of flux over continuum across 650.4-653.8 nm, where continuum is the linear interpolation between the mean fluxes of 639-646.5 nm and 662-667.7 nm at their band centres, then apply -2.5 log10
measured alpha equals -0.04 mag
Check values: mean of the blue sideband 11.6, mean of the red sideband 11.9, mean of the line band 12.2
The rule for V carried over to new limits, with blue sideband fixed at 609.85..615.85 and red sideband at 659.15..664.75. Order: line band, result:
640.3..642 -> 0.02 mag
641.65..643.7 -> 0.00 mag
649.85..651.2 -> 0.00 mag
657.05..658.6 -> 0.00 mag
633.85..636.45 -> -0.03 mag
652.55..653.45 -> -0.02 mag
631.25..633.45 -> 0.02 mag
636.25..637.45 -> 0.02 mag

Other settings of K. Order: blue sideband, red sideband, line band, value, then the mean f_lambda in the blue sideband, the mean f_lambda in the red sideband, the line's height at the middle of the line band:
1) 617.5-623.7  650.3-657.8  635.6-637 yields 0.05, 11.7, 12.1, 11.9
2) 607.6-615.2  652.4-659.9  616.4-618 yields 0.14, 11.7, 12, 11.7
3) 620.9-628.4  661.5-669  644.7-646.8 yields 0.02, 11.4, 11.9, 11.6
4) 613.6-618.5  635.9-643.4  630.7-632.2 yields -0.01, 11.3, 11.6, 11.5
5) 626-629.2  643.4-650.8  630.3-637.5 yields -0.07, 11.7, 11.6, 11.6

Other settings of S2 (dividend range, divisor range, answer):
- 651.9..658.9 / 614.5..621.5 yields 1.04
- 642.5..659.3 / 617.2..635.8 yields 1.02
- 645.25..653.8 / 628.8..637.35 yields 1.01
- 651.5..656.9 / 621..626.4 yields 1.08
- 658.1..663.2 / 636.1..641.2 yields 1.04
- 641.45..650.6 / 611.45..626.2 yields 1.02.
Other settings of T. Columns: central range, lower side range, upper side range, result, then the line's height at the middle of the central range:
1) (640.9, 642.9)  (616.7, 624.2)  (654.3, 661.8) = 0.01 mag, 11.8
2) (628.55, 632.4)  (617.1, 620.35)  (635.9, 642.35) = 0.00 mag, 11.6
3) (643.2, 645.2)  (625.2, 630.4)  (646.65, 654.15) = 0.03 mag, 11.8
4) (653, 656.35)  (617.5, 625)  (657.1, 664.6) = -0.03 mag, 11.9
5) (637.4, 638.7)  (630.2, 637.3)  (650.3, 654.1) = 0.01 mag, 11.9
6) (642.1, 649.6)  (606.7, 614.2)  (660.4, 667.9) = 0.02 mag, 11.9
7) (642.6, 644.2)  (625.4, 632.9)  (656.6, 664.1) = 0.01 mag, 11.7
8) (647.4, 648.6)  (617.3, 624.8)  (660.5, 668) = -0.02 mag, 11.8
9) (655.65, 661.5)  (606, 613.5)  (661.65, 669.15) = 0.00 mag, 11.9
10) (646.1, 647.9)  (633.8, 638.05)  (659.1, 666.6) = 0.03 mag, 11.9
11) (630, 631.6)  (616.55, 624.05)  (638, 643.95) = 0.00 mag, 11.6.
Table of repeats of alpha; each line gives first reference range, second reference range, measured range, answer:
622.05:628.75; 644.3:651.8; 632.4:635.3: -0.05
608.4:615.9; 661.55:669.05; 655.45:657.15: 0.01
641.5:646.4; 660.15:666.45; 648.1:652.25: -0.01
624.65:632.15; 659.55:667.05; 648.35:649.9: 0.03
